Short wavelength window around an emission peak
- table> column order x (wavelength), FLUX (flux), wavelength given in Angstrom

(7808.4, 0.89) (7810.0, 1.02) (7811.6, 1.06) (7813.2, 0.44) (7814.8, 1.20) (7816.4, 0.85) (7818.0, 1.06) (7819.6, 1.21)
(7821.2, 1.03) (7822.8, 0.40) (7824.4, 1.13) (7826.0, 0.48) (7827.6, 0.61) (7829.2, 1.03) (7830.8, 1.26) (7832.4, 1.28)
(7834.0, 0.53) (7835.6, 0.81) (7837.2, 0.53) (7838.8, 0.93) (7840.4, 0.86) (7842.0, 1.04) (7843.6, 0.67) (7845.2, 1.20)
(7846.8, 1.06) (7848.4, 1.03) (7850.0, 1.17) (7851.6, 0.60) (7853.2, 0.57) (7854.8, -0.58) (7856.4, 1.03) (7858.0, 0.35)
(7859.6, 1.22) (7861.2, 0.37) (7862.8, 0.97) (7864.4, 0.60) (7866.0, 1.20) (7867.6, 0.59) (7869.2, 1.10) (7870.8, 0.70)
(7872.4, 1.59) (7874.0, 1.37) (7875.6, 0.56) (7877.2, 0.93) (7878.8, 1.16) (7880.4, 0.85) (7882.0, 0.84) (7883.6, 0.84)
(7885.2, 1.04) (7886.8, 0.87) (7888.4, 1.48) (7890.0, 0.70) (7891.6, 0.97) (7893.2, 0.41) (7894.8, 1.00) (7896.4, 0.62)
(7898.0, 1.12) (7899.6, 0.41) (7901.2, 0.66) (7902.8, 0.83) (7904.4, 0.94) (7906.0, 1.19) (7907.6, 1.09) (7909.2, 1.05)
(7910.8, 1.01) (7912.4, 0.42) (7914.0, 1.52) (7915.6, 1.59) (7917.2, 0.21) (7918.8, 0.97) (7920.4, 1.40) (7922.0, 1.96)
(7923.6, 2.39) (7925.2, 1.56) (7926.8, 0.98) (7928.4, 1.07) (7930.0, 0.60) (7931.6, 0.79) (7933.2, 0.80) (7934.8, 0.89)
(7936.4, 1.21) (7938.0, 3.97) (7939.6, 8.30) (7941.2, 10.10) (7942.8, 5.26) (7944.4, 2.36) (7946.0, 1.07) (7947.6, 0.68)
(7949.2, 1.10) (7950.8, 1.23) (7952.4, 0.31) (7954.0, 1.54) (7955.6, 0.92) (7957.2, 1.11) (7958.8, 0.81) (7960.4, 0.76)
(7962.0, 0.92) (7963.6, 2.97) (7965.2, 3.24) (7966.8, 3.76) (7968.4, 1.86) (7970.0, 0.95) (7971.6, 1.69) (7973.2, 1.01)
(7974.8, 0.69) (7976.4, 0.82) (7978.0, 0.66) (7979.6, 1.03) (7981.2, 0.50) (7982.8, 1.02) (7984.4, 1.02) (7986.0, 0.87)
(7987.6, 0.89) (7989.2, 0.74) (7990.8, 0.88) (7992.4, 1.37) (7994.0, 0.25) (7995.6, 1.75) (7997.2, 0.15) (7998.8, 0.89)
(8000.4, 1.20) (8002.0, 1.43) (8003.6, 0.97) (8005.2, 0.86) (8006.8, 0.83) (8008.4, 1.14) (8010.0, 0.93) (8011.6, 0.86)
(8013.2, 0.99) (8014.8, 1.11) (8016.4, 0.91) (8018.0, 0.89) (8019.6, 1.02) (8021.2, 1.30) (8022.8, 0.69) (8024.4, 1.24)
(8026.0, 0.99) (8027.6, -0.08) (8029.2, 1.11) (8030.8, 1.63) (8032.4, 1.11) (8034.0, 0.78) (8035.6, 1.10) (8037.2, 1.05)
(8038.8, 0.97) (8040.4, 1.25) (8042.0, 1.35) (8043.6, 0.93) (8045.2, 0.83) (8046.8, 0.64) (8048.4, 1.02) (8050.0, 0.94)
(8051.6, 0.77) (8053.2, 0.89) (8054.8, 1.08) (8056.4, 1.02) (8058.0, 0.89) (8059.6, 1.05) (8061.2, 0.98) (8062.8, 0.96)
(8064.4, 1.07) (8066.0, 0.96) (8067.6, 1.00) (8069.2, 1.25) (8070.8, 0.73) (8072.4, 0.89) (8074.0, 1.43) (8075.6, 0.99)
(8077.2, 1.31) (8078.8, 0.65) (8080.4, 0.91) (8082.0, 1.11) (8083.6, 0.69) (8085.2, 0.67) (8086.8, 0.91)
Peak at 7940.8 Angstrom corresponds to H-alpha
